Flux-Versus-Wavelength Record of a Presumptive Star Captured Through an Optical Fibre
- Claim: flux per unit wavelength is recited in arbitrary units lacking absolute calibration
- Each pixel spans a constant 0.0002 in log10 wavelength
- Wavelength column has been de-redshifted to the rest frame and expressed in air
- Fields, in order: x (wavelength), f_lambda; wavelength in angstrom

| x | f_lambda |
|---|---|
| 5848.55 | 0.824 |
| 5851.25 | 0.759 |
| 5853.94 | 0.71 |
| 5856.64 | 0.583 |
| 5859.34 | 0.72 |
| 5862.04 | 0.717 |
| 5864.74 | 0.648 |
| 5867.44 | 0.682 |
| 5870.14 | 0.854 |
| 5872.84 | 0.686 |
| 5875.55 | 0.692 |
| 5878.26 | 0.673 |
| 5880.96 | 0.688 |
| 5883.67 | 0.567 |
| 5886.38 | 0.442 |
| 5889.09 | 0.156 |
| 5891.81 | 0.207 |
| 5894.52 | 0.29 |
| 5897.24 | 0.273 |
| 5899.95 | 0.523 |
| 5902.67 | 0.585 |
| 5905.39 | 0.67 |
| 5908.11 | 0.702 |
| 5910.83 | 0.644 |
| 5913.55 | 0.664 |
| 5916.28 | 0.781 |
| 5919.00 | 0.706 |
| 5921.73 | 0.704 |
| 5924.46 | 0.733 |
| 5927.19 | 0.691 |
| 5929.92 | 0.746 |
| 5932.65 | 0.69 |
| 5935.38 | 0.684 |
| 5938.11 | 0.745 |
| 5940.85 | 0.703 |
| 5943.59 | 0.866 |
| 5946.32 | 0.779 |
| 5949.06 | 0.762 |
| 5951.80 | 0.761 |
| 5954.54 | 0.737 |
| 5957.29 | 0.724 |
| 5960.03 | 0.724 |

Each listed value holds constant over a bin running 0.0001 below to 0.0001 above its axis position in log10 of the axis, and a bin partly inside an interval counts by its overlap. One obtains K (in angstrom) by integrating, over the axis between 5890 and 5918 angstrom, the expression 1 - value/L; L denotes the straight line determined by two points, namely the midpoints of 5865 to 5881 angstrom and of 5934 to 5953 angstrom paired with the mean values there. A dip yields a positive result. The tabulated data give 7.7 angstrom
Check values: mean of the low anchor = 0.71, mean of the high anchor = 0.757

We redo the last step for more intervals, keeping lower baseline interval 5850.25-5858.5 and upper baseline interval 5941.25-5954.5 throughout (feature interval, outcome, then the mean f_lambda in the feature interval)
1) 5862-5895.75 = 7.1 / 0.556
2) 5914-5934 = 1.0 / 0.719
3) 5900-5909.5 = 1.3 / 0.634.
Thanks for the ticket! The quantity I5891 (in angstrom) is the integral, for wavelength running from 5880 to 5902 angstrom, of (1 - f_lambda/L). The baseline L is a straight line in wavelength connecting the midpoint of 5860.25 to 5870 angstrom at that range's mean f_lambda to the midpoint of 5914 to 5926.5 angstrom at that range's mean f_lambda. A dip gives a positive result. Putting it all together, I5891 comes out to 9.9 angstrom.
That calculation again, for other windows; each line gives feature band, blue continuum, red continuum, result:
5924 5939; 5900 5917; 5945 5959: -0.1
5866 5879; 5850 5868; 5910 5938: -0.5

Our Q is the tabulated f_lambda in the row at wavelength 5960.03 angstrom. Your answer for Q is 0.724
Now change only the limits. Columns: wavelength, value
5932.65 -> 0.69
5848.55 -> 0.824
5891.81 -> 0.207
